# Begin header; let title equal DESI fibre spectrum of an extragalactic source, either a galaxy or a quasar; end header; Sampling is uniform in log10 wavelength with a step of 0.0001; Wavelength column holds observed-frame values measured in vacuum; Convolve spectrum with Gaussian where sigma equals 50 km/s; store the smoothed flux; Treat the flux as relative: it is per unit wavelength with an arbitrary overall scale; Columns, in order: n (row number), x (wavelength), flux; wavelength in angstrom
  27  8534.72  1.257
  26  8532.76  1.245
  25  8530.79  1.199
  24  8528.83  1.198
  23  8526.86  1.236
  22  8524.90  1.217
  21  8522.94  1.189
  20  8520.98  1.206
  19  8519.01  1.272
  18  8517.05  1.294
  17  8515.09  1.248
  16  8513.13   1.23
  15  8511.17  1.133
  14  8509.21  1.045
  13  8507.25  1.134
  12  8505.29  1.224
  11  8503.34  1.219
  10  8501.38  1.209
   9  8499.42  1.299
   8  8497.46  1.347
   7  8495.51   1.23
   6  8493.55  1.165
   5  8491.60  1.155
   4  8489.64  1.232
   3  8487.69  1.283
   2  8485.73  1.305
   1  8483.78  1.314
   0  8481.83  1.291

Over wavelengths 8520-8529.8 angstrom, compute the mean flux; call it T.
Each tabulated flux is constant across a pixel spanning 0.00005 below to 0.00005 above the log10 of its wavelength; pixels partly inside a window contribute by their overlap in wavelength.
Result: 1.21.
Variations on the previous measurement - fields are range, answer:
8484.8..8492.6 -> 1.24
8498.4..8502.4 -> 1.25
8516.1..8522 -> 1.26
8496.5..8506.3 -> 1.26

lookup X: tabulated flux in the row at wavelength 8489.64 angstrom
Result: 1.232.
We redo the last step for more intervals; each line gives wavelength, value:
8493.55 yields 1.165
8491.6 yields 1.155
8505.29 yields 1.224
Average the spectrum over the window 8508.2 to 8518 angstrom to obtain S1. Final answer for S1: 1.19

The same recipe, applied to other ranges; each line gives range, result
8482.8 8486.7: 1.31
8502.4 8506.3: 1.22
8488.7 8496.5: 1.2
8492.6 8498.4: 1.25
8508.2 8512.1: 1.09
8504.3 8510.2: 1.14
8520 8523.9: 1.2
